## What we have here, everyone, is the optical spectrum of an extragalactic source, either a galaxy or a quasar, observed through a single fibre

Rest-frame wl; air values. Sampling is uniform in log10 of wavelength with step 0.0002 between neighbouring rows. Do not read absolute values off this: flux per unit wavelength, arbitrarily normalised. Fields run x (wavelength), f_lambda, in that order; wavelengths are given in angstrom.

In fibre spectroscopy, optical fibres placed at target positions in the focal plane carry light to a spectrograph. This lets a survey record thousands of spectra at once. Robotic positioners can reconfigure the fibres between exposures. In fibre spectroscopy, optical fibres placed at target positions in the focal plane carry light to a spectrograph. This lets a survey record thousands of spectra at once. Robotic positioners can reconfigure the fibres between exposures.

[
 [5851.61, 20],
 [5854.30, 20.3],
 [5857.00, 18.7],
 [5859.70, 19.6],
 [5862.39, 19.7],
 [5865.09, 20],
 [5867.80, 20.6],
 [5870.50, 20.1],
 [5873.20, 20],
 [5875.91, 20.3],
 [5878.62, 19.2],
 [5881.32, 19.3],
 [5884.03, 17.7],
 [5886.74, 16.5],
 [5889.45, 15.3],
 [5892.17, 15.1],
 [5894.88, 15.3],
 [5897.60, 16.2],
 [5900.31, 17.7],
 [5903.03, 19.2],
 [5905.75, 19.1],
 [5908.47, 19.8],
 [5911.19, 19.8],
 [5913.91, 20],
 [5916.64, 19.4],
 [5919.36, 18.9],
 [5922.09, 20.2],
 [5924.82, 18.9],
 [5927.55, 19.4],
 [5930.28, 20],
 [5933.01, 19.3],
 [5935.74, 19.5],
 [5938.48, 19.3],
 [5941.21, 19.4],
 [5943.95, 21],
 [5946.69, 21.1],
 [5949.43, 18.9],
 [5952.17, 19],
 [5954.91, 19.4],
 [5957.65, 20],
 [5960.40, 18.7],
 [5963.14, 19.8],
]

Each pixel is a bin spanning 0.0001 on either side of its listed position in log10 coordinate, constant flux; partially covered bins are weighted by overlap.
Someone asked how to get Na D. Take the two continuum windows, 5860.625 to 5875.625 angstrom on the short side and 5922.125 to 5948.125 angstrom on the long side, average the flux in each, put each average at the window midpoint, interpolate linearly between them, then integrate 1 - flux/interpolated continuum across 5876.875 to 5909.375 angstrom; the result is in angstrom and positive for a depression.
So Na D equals 4.0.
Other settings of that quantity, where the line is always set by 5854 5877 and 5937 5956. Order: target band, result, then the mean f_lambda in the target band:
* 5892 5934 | 2.2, 18.7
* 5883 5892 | 1.6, 16.3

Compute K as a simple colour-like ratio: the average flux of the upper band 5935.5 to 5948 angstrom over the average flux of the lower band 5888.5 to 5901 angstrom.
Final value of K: 1.27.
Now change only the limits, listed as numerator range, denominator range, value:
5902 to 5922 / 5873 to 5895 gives 1.11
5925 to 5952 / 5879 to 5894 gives 1.17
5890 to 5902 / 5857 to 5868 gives 0.82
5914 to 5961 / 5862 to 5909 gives 1.07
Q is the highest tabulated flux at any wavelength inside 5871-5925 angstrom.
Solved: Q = 20.3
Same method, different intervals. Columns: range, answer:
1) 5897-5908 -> 19.2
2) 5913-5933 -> 20.2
